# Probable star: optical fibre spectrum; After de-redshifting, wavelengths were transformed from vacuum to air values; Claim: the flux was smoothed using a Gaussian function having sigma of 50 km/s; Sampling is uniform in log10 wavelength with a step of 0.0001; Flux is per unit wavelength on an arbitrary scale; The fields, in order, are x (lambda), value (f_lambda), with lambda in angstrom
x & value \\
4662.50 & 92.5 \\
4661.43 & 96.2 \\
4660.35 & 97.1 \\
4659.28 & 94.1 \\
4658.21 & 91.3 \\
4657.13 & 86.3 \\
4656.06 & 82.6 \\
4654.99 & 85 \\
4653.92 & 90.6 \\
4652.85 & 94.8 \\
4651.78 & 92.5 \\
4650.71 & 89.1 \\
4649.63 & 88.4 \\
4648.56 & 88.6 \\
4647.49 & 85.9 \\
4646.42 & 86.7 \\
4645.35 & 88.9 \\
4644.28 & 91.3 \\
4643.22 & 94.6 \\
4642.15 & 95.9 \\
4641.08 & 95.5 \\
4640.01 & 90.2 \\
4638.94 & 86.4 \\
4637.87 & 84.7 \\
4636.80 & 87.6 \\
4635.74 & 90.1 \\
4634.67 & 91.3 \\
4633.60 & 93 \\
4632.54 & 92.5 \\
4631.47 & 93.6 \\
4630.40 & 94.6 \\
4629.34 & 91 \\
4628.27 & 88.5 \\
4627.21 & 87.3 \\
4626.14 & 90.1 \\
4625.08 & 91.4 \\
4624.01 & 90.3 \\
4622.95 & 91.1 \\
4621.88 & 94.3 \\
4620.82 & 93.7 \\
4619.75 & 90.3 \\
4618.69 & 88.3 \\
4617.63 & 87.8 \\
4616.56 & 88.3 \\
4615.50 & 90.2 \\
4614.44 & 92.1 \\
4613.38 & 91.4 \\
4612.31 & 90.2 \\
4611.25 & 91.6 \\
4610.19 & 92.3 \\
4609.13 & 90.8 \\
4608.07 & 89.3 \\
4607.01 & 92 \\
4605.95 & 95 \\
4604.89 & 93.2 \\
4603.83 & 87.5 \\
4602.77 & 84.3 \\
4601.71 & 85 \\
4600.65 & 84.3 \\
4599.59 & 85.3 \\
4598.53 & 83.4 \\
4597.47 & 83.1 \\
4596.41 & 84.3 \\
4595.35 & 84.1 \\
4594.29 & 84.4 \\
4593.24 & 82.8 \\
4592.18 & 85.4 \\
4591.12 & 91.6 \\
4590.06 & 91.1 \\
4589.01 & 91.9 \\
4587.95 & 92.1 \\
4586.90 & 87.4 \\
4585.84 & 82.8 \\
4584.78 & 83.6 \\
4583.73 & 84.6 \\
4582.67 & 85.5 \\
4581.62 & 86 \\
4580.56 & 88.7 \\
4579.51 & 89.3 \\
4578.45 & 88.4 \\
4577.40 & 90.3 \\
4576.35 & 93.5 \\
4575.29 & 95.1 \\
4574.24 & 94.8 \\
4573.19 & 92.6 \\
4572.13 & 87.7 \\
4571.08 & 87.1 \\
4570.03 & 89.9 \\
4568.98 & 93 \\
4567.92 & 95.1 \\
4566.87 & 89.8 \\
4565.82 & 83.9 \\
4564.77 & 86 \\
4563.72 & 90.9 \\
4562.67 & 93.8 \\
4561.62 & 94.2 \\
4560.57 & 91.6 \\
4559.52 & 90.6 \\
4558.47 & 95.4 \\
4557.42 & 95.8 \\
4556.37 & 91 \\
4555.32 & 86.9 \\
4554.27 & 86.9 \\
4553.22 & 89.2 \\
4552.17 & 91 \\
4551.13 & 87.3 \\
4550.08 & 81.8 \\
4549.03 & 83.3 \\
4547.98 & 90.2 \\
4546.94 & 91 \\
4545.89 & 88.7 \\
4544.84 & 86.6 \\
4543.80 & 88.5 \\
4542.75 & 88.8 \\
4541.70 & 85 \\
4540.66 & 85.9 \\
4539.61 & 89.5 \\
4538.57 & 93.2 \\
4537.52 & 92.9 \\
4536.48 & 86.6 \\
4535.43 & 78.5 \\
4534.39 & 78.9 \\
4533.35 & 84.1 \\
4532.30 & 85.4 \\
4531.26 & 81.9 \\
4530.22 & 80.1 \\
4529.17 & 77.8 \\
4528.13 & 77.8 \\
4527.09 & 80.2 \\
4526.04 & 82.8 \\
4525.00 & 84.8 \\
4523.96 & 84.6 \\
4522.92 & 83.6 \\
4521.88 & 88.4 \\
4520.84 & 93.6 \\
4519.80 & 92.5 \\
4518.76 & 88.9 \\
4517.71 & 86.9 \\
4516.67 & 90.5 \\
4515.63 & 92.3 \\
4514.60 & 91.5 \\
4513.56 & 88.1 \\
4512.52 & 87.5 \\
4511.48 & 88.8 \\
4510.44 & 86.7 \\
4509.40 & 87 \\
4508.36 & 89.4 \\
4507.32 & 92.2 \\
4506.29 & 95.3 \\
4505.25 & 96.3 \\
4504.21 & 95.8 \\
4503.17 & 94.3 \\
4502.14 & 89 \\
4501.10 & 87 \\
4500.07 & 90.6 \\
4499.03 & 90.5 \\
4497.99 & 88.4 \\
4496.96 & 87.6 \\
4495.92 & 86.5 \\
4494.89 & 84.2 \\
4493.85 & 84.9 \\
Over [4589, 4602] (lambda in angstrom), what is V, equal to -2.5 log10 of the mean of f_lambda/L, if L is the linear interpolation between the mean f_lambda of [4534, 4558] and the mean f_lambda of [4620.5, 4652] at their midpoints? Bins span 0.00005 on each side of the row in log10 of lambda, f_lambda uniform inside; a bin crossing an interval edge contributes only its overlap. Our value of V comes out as 0.05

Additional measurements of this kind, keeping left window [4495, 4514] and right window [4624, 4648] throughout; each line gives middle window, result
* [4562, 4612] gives 0.020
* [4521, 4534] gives 0.090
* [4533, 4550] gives 0.039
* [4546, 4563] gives 0.003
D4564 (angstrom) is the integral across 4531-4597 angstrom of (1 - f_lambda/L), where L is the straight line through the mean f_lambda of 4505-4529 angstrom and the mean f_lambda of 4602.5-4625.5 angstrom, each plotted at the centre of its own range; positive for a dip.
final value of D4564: 0.7 angstrom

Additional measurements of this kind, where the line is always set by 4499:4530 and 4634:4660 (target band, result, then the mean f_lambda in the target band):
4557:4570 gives -0.4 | 91.6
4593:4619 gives 0.4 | 88.1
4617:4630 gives -0.1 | 90.4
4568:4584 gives -0.2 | 90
